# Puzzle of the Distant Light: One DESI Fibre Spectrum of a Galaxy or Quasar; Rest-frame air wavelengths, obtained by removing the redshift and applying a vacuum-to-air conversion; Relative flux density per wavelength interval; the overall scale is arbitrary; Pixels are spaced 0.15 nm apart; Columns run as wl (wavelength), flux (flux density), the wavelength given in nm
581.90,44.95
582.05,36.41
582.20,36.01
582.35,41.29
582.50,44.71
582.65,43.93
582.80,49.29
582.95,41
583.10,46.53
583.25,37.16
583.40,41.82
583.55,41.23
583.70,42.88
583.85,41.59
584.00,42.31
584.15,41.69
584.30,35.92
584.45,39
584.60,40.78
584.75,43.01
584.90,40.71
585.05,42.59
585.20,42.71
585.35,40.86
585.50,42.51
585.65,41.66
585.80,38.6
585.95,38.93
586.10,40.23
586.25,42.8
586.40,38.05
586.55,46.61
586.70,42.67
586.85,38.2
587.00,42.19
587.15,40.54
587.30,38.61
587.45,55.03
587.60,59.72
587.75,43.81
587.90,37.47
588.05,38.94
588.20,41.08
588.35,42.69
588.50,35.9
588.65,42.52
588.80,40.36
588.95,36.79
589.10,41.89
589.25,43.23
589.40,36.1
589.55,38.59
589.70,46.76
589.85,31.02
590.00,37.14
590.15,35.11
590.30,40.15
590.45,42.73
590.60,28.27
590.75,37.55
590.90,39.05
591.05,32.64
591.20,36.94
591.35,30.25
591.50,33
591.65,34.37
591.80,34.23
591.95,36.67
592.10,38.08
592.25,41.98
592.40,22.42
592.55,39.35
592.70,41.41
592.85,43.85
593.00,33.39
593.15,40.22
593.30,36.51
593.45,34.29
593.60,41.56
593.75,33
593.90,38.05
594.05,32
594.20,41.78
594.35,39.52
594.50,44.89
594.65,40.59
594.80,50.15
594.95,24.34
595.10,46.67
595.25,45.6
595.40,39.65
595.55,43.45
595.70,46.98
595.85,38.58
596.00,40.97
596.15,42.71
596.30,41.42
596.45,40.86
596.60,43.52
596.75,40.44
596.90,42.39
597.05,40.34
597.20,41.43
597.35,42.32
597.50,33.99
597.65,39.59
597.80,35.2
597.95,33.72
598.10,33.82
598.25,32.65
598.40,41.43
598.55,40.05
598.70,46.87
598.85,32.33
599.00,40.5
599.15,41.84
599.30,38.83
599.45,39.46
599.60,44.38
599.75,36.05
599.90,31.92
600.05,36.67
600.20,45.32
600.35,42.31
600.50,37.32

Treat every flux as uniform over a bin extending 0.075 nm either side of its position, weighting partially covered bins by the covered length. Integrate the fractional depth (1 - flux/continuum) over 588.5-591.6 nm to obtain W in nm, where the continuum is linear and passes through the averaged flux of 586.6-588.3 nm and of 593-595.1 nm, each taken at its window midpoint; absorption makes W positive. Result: 0.304 nm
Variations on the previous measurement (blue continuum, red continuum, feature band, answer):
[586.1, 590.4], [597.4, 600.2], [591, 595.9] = 0.183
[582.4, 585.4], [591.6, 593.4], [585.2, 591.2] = -0.147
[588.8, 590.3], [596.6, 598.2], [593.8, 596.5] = -0.168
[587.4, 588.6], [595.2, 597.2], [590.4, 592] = 0.309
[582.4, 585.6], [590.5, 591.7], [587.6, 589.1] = -0.153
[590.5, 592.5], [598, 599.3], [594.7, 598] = -0.308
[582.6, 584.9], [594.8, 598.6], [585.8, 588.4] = -0.086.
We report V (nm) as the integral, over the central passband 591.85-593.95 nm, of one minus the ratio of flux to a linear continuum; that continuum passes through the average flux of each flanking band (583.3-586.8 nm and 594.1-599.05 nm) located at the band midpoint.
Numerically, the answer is 0.18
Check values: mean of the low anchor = 41.2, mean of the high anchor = 40.2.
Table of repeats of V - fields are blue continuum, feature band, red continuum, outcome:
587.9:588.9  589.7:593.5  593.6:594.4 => 0.212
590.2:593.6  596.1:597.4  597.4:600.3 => -0.139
